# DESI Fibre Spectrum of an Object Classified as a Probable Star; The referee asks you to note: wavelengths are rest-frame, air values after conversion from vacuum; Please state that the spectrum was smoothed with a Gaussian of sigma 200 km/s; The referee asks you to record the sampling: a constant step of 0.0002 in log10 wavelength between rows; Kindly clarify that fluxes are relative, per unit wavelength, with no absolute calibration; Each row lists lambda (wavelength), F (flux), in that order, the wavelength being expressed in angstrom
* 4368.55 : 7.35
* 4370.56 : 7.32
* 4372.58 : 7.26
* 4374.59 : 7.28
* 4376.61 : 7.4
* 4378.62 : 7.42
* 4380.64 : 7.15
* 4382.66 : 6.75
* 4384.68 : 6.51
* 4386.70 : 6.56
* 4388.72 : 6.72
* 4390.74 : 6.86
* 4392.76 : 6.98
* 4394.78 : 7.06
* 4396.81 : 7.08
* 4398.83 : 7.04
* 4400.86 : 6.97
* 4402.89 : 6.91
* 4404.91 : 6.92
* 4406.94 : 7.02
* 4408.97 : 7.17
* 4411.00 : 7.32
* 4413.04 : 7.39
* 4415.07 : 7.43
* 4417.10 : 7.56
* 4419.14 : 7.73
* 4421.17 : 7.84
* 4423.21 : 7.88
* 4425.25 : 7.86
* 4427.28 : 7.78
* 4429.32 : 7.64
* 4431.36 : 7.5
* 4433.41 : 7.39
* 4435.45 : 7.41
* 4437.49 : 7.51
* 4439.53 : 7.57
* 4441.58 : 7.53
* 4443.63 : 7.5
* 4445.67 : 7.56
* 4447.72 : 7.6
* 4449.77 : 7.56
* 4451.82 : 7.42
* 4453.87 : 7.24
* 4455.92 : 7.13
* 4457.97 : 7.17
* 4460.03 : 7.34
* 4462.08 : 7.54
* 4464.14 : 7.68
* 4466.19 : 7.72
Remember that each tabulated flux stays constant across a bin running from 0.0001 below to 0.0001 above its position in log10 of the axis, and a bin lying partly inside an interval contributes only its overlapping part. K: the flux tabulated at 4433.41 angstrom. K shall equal 7.39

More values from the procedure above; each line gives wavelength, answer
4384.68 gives 6.51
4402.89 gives 6.91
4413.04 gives 7.39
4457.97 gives 7.17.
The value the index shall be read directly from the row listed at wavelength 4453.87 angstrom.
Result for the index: 7.24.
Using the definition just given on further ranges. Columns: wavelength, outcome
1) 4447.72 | 7.6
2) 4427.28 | 7.78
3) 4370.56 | 7.32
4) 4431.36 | 7.5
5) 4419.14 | 7.73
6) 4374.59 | 7.28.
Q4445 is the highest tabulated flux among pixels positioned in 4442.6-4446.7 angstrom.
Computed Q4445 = 7.56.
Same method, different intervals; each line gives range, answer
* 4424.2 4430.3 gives 7.86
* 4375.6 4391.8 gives 7.42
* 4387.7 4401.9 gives 7.08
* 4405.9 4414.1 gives 7.39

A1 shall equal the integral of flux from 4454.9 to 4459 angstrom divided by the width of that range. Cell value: 7.15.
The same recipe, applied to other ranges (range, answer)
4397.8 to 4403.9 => 6.98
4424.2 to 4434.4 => 7.63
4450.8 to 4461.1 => 7.26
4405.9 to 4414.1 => 7.22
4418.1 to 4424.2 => 7.81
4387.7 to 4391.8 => 6.8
